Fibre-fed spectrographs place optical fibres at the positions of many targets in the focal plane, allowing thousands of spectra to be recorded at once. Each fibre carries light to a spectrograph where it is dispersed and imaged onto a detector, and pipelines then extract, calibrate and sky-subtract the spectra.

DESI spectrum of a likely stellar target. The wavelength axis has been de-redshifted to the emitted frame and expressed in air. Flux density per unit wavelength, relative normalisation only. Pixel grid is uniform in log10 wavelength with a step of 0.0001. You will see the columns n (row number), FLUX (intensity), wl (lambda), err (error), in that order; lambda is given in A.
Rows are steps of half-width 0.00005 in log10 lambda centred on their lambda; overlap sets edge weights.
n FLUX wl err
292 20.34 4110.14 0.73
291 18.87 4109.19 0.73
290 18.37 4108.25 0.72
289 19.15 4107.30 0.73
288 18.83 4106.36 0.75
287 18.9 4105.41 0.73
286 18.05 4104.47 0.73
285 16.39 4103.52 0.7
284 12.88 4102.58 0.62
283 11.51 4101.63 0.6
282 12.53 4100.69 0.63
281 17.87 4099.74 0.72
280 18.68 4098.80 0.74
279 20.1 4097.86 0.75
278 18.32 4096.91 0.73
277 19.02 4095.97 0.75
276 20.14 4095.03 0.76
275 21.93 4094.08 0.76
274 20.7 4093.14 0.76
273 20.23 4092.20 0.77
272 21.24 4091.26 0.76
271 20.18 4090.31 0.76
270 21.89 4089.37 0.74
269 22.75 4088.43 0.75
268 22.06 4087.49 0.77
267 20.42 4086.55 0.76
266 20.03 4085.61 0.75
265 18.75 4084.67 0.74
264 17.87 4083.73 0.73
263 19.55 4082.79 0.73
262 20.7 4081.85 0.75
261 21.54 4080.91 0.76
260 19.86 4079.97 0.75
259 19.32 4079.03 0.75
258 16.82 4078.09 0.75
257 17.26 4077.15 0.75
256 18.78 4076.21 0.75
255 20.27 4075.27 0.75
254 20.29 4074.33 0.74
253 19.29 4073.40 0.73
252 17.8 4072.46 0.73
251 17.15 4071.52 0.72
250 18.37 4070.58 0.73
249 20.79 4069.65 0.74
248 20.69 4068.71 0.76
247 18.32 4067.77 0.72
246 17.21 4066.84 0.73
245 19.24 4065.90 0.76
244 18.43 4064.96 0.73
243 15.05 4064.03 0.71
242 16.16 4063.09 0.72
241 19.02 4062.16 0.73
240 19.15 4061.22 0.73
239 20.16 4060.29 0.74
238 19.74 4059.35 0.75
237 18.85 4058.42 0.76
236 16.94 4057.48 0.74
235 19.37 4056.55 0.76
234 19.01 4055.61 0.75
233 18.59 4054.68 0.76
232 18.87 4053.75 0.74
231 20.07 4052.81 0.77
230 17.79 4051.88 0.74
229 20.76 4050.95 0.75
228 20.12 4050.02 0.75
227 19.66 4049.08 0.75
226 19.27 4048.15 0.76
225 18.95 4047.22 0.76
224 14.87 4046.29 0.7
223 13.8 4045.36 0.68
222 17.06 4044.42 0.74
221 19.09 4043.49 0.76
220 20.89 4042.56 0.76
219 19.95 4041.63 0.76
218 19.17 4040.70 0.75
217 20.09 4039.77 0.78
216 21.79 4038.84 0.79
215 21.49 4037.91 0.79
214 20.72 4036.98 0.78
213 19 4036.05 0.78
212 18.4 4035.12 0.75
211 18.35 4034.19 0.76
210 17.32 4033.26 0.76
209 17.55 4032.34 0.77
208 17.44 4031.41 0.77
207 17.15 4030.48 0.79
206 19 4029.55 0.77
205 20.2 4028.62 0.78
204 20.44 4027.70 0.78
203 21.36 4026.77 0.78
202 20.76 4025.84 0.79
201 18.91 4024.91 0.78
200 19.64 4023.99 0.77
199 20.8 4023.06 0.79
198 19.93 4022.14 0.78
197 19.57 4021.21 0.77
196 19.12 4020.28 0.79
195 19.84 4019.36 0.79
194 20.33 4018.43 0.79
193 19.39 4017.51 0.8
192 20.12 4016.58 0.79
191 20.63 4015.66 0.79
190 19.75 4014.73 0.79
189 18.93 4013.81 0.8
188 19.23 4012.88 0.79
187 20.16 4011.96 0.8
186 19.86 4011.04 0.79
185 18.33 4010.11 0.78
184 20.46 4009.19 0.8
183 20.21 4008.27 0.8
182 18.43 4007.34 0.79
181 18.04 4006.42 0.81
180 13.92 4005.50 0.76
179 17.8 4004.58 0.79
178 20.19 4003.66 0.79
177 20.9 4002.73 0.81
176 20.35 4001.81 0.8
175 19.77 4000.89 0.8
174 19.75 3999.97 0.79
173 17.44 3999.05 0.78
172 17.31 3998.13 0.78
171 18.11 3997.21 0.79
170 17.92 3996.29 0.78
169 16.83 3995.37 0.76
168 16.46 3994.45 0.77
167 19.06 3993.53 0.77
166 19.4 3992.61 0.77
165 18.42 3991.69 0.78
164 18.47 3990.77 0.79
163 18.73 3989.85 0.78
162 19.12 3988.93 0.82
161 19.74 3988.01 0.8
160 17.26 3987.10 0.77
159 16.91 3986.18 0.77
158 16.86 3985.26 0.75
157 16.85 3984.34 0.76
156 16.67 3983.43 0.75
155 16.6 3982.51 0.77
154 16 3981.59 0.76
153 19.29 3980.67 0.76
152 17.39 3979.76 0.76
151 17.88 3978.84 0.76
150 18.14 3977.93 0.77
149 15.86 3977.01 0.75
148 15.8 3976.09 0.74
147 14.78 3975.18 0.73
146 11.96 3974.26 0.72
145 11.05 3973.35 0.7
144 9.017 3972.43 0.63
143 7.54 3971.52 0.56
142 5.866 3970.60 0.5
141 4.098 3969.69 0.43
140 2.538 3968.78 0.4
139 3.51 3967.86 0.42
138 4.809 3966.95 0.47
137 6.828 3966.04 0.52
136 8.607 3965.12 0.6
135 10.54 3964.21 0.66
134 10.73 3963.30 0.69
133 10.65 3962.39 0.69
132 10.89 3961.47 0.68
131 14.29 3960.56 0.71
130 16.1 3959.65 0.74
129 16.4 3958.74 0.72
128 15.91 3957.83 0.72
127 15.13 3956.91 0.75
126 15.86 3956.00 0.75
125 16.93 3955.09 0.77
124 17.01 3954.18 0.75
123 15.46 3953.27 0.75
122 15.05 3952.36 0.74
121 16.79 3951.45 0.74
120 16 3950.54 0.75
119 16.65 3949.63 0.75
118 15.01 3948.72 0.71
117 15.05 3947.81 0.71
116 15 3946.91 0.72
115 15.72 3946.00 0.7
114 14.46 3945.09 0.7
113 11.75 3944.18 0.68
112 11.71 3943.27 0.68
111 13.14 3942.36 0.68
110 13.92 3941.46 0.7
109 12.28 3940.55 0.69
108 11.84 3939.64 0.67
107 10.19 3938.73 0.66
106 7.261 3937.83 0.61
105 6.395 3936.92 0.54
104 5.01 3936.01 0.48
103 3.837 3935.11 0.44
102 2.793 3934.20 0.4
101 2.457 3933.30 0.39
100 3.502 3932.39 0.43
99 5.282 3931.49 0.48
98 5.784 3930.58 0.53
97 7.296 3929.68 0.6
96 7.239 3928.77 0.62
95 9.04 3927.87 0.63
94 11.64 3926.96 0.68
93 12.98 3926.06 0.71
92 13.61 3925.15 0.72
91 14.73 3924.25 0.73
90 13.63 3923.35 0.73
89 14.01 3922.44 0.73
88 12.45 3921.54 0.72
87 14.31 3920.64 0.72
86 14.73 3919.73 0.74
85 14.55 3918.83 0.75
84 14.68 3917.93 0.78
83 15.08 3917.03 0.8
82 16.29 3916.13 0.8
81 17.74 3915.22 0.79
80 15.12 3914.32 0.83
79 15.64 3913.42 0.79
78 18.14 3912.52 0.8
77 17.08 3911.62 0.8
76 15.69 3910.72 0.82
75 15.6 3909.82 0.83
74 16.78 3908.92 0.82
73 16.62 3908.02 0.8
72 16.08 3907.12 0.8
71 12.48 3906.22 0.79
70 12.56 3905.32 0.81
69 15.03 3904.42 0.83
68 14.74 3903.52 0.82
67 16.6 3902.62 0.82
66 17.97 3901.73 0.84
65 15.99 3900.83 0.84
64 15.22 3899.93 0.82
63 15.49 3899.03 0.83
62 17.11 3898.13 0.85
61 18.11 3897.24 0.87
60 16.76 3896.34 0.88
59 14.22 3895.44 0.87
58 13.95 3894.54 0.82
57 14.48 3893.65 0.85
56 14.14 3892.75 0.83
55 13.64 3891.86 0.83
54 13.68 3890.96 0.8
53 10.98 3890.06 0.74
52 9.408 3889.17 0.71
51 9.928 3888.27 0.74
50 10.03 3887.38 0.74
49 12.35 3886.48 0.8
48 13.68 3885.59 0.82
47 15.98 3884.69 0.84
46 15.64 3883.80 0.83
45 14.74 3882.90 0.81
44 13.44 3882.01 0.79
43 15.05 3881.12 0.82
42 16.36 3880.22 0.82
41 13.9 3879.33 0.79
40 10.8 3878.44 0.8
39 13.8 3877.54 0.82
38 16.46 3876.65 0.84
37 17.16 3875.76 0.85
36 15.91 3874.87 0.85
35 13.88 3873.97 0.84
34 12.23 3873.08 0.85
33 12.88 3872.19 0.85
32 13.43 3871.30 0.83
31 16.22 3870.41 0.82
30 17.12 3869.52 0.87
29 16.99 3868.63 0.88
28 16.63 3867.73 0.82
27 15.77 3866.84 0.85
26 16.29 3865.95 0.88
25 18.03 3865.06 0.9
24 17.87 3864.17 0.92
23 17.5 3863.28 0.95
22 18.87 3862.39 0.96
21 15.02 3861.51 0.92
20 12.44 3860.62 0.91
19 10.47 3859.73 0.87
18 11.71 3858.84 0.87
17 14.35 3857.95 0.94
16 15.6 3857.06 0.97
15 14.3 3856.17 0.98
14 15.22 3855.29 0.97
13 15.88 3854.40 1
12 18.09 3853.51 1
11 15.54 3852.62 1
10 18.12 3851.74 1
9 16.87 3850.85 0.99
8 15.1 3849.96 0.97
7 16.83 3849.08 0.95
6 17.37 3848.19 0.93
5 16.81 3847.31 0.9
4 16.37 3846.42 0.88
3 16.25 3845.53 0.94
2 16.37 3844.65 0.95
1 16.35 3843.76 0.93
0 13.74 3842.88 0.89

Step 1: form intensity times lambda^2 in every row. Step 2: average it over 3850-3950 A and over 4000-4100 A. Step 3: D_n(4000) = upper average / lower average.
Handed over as 1.52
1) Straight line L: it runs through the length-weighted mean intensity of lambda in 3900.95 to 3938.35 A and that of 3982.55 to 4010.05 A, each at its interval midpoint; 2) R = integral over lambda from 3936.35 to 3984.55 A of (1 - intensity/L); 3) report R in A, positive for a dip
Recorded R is 7.9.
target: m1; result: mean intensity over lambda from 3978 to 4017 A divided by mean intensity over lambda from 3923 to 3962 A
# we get 1.6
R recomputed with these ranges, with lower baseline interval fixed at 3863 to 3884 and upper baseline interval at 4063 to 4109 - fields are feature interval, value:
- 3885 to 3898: 1.9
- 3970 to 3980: 2.4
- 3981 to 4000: -0.6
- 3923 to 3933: 4.2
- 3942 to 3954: 1.3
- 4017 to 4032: -1.5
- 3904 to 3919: 0.3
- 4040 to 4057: -0.5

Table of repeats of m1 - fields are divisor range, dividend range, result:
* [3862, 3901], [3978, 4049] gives 1.27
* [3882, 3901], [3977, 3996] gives 1.27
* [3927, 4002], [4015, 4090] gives 1.45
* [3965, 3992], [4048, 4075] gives 1.39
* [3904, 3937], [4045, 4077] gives 1.54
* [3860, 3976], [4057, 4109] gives 1.43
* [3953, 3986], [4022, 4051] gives 1.48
